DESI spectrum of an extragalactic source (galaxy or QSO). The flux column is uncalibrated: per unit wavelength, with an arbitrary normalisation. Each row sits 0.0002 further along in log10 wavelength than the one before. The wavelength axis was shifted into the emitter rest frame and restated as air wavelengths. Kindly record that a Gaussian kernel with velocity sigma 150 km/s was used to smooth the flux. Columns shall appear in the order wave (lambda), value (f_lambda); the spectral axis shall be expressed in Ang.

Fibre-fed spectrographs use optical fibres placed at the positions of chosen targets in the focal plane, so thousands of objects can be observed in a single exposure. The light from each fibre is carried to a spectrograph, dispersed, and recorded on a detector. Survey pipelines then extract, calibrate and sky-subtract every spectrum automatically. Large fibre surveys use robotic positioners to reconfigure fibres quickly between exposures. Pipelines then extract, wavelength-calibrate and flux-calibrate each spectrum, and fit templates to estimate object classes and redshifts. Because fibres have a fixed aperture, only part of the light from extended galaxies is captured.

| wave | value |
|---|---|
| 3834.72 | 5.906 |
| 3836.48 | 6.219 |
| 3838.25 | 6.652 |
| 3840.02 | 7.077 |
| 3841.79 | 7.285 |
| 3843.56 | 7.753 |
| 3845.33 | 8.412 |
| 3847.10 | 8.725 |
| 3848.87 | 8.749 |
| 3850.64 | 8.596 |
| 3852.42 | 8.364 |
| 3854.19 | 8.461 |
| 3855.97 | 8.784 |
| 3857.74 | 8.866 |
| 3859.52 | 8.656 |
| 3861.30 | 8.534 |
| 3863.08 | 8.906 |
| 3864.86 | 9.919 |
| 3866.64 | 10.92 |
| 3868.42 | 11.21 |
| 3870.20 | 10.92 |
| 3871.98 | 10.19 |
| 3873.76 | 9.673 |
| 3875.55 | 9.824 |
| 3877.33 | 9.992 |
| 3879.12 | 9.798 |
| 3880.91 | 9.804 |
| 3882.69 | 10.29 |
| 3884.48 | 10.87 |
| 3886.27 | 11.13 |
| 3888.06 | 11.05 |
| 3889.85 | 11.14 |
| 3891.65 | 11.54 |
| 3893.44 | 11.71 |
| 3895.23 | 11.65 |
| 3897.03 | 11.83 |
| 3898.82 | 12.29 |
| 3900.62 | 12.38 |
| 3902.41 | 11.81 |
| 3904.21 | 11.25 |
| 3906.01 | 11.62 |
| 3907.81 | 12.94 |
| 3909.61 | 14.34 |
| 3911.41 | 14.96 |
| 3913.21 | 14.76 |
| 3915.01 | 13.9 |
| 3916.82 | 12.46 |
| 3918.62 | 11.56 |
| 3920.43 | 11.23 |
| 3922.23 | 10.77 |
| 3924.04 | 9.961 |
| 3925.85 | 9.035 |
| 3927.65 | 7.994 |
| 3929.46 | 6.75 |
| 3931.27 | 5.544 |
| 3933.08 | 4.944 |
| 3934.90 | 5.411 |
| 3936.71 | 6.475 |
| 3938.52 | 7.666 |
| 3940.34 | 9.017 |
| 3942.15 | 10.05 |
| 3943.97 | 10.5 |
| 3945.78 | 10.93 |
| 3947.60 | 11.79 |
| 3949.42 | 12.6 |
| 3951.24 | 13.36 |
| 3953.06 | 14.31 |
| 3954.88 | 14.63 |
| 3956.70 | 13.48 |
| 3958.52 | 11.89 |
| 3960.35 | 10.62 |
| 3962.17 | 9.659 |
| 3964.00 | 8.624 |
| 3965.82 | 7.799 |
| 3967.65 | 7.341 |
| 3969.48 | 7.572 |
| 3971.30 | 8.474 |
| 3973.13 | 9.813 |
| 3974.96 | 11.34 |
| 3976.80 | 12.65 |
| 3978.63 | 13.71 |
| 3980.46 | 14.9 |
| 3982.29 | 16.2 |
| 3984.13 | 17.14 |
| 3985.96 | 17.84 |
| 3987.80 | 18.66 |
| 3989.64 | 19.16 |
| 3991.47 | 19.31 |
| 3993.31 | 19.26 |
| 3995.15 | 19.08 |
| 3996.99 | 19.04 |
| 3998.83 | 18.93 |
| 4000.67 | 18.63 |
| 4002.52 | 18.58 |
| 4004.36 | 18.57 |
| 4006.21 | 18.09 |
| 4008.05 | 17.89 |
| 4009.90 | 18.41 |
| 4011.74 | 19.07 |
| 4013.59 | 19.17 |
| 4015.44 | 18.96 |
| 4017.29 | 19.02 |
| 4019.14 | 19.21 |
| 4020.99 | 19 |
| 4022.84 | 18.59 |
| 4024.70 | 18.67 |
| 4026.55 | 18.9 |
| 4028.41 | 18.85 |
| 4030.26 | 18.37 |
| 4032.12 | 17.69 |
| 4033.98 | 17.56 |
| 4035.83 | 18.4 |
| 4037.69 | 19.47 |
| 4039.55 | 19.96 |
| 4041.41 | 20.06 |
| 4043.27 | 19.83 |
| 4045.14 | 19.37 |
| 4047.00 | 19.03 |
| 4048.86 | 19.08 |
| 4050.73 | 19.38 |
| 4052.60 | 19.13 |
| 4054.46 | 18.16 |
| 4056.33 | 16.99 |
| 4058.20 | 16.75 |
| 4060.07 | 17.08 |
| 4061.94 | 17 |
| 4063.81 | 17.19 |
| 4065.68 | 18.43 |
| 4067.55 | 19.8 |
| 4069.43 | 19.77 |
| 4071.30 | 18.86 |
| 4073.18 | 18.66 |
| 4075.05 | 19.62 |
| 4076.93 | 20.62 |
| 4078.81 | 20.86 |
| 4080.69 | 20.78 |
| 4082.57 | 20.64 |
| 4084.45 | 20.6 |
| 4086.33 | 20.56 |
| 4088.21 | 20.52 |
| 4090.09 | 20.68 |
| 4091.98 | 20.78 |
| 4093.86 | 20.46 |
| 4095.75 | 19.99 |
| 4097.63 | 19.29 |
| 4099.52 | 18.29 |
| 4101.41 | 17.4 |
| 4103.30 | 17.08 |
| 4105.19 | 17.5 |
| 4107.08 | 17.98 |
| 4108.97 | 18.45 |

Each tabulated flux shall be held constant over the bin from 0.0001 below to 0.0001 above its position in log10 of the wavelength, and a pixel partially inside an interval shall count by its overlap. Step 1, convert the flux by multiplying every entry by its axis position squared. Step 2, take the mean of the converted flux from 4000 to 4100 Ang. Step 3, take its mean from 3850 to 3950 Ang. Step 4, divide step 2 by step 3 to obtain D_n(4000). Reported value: 2.0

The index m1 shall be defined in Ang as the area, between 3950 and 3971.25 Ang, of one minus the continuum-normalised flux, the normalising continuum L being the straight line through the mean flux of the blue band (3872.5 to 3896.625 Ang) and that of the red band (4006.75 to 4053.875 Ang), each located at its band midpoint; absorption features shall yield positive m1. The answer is 5.9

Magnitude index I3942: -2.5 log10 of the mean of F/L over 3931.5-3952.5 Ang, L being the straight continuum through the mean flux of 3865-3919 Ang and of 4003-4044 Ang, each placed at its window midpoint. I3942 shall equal 0.48 mag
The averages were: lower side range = 11.6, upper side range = 18.8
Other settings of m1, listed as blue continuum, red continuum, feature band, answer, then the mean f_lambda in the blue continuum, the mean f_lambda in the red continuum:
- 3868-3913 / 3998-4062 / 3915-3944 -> 9.86 Ang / 11.4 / 18.6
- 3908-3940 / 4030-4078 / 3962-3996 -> 0.30 Ang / 9.91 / 18.7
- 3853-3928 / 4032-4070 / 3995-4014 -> -2.65 Ang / 10.9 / 18.6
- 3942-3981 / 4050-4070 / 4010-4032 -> -5.00 Ang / 11.2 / 18.1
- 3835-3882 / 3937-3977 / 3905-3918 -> -4.94 Ang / 8.91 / 10.5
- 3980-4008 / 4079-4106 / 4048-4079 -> 1.02 Ang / 18.3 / 19.7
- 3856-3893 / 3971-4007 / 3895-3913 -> -1.22 Ang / 10.2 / 16.6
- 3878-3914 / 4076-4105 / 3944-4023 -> 2.30 Ang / 11.8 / 19.8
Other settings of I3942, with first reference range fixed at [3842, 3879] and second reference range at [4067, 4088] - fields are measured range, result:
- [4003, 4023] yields -0.114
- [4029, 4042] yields -0.045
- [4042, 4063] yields 0.027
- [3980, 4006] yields -0.154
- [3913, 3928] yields 0.088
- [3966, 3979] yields 0.449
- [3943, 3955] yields 0.104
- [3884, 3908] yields -0.058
